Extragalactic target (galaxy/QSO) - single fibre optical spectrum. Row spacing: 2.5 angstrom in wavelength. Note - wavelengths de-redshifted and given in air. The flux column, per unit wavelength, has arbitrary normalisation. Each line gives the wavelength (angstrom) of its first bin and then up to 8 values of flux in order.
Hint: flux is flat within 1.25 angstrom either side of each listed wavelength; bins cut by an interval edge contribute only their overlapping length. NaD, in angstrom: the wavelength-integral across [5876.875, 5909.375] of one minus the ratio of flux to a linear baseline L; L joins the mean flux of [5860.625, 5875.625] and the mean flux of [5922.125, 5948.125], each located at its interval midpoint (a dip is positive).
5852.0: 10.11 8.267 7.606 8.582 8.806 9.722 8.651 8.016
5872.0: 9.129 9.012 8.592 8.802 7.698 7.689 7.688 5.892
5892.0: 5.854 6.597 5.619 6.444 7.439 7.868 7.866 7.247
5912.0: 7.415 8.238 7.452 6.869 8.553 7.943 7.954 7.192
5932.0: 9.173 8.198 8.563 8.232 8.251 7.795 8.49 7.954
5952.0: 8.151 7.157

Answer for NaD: 5.4 angstrom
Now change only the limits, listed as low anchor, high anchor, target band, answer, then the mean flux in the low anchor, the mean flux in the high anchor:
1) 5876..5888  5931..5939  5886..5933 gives 5.8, 8.09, 8.59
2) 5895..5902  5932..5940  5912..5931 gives -0.3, 6.34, 8.47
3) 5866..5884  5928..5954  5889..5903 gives 3.5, 8.52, 8.17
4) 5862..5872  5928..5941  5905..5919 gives 1.4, 8.84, 8.27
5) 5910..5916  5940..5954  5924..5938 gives -0.4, 7.74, 8.08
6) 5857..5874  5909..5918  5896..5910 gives 1.3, 8.74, 7.62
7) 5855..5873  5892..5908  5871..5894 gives 0.0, 8.62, 6.87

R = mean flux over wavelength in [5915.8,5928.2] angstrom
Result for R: 7.75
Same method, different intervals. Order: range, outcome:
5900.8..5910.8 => 7.6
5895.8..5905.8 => 6.85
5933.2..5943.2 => 8.32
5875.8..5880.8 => 8.69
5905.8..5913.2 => 7.51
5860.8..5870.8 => 8.8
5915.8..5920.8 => 7.17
